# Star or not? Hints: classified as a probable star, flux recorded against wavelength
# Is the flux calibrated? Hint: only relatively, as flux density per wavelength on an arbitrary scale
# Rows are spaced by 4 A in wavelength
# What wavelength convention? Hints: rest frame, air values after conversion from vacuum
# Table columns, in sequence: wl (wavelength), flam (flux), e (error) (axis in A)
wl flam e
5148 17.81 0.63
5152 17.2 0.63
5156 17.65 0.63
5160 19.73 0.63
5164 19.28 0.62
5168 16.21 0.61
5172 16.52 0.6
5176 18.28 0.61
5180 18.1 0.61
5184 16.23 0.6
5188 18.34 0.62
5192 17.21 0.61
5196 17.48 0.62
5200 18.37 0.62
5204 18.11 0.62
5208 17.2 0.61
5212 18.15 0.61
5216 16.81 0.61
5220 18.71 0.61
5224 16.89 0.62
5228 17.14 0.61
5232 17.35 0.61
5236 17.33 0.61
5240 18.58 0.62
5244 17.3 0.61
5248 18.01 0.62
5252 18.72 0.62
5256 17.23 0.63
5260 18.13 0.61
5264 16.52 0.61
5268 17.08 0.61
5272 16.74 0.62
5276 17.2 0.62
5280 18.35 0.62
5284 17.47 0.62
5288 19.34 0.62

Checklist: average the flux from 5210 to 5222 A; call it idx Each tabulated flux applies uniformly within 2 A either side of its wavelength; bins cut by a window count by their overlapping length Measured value 17.9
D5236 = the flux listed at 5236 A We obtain 17.33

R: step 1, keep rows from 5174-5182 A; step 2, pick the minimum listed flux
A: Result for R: 18.1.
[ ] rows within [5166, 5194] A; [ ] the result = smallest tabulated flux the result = 16.21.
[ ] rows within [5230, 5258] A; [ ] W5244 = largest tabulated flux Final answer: 18.72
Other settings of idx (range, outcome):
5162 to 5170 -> 17.7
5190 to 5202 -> 17.7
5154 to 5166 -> 18.9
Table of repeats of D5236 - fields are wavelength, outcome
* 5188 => 18.34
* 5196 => 17.48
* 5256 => 17.23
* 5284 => 17.47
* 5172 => 16.52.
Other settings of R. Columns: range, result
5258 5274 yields 16.52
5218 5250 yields 16.89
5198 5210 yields 17.2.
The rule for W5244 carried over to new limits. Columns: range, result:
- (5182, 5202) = 18.37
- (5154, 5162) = 19.73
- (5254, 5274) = 18.13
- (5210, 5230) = 18.71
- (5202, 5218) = 18.15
